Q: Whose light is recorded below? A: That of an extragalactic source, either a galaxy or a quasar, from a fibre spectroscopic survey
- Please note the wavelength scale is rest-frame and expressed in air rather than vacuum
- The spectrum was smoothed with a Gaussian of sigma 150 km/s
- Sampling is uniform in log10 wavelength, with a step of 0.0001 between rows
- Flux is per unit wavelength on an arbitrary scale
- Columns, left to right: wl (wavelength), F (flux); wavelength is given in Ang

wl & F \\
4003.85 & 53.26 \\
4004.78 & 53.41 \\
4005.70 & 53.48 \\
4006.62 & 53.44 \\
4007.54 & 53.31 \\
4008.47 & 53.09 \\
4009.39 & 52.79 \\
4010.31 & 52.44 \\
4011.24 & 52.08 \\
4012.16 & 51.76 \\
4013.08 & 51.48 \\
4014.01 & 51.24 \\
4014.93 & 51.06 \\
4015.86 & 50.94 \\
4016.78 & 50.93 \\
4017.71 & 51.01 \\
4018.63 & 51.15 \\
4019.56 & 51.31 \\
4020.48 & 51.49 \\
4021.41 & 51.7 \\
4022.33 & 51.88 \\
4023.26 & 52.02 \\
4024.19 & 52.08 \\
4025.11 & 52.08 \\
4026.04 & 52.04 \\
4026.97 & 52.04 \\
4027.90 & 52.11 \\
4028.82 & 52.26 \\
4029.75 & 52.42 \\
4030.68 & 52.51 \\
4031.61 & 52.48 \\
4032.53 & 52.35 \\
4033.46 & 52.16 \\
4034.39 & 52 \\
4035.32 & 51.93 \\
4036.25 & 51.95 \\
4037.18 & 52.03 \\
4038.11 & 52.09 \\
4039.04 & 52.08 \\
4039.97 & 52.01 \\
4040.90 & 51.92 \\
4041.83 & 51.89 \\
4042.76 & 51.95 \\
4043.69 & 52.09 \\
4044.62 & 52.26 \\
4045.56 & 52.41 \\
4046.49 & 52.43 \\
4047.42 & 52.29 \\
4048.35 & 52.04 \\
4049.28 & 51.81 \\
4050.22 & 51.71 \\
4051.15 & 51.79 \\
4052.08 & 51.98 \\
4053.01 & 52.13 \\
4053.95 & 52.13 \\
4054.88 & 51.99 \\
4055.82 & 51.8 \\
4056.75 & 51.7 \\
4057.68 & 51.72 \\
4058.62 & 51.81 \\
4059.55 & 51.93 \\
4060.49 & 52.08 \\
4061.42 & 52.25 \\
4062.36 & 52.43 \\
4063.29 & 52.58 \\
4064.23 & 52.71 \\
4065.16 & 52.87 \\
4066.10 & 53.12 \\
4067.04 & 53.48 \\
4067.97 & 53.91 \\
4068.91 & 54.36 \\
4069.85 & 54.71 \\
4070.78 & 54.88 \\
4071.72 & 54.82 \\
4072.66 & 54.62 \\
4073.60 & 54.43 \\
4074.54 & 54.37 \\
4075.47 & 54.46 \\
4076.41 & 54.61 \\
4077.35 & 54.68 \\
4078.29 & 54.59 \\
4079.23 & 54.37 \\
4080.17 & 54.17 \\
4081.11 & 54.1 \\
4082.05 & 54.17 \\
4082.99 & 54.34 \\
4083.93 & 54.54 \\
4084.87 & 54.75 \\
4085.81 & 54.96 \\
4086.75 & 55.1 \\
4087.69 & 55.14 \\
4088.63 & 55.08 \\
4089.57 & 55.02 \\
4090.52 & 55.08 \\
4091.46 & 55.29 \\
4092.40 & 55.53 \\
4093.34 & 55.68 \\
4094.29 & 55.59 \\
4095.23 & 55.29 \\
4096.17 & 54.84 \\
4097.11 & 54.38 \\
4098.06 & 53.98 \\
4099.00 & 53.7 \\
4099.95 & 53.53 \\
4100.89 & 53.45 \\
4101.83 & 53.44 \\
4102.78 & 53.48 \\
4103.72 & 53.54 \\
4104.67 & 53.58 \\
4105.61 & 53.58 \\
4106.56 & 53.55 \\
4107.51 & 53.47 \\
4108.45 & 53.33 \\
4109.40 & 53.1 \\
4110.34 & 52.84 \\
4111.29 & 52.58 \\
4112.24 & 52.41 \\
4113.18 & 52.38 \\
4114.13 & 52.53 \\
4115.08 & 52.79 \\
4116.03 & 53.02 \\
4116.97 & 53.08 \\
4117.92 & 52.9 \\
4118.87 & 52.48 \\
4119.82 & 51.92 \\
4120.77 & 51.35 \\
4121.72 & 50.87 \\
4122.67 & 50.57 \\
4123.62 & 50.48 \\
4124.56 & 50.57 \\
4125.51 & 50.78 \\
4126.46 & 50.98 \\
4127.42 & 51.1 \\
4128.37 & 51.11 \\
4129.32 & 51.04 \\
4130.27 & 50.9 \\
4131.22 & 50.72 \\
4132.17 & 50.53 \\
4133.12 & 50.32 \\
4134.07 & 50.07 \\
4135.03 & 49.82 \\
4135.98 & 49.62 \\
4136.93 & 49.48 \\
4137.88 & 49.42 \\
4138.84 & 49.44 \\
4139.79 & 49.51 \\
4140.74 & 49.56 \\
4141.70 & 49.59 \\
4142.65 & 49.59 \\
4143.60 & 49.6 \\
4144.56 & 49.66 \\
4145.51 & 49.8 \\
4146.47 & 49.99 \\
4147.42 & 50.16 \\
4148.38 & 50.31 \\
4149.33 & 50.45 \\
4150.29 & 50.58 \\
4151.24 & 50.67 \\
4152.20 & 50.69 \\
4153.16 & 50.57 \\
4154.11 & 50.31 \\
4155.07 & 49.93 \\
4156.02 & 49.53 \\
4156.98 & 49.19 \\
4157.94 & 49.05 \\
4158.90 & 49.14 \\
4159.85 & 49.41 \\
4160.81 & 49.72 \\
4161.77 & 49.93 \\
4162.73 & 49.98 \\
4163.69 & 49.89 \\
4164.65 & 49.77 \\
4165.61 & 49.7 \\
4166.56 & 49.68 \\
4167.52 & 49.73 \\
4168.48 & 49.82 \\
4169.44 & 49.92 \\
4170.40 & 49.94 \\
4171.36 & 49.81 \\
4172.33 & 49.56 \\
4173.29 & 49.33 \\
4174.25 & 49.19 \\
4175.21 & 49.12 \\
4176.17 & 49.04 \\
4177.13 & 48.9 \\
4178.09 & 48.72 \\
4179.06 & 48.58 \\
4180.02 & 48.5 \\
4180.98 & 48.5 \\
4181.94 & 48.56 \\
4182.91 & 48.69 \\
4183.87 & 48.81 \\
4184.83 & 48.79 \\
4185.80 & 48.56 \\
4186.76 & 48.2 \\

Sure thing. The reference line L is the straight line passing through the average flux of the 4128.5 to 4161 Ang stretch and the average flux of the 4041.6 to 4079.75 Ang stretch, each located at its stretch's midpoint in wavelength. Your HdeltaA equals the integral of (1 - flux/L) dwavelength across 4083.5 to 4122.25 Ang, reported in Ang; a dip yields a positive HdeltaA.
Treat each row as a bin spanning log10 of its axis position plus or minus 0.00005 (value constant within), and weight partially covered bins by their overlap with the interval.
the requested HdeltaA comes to -1.7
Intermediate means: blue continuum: 52.9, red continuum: 50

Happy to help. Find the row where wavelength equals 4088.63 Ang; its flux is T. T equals 55.08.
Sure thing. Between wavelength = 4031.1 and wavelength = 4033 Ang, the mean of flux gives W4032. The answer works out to 52.6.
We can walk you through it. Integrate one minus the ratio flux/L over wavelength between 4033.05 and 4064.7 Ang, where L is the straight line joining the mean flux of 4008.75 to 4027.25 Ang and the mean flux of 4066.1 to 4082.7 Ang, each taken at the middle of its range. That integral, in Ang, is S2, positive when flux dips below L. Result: 0.6 Ang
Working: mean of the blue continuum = 51.7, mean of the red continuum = 54.4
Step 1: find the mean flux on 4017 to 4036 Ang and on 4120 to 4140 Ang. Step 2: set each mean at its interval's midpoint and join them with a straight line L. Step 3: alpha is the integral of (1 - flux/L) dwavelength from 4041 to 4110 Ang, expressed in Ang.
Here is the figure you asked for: -3.1 Ang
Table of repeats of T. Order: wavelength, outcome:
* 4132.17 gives 50.53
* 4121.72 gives 50.87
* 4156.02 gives 49.53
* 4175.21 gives 49.12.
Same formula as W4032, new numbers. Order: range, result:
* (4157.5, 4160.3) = 49.3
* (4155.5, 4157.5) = 49.4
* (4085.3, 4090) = 55.1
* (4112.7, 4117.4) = 52.8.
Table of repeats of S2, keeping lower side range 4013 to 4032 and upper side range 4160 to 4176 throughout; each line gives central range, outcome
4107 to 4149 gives -0.7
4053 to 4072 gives -0.6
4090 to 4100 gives -0.8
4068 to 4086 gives -1.3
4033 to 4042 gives -0.1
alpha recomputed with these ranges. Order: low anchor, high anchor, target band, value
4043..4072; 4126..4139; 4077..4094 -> -1.0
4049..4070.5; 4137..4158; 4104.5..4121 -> -0.6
